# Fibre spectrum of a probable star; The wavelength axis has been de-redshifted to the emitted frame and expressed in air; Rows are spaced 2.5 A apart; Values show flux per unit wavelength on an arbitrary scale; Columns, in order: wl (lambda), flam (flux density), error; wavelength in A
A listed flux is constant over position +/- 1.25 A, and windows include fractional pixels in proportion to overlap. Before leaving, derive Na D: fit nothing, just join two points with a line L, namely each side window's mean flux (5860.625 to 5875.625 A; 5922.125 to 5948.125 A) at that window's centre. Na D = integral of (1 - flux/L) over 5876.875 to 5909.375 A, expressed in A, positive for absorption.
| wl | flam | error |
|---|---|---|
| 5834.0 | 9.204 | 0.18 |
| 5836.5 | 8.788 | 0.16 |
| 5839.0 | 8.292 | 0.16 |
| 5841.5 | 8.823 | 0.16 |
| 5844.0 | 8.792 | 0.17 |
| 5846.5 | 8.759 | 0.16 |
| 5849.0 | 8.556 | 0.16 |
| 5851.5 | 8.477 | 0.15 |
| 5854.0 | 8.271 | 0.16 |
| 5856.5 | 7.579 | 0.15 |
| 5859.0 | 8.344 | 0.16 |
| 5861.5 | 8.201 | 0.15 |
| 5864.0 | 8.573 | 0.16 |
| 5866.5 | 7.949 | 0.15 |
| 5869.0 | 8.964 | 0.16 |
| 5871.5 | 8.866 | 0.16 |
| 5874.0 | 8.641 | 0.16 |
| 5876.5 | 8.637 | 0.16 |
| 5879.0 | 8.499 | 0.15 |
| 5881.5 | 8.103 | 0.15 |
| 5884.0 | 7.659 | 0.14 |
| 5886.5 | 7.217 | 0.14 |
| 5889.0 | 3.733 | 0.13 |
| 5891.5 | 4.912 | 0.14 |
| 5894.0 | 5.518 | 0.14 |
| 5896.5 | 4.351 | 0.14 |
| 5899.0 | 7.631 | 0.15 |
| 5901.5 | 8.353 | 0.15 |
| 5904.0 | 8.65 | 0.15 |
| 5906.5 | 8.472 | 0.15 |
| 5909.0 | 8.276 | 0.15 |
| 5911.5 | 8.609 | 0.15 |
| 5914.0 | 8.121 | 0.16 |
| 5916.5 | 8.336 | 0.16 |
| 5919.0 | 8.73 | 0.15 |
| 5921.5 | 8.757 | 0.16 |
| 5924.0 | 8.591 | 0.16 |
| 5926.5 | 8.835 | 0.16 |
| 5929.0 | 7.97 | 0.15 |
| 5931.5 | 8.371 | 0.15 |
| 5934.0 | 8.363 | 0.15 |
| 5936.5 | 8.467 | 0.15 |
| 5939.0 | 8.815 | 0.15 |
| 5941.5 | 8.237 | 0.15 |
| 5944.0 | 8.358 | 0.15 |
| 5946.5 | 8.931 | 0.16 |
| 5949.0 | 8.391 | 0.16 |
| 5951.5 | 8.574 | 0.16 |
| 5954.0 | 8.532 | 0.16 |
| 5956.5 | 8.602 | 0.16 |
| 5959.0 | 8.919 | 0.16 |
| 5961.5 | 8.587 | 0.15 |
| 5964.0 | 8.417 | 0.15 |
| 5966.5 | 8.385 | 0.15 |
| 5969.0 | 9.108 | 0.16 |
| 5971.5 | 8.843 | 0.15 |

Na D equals 5.7 A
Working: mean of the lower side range 8.54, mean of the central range 7.04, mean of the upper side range 8.5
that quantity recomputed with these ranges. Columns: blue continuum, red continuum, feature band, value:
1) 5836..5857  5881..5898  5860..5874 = -2.51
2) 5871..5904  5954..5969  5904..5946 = -3.23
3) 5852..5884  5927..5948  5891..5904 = 3.00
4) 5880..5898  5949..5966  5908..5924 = -3.37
